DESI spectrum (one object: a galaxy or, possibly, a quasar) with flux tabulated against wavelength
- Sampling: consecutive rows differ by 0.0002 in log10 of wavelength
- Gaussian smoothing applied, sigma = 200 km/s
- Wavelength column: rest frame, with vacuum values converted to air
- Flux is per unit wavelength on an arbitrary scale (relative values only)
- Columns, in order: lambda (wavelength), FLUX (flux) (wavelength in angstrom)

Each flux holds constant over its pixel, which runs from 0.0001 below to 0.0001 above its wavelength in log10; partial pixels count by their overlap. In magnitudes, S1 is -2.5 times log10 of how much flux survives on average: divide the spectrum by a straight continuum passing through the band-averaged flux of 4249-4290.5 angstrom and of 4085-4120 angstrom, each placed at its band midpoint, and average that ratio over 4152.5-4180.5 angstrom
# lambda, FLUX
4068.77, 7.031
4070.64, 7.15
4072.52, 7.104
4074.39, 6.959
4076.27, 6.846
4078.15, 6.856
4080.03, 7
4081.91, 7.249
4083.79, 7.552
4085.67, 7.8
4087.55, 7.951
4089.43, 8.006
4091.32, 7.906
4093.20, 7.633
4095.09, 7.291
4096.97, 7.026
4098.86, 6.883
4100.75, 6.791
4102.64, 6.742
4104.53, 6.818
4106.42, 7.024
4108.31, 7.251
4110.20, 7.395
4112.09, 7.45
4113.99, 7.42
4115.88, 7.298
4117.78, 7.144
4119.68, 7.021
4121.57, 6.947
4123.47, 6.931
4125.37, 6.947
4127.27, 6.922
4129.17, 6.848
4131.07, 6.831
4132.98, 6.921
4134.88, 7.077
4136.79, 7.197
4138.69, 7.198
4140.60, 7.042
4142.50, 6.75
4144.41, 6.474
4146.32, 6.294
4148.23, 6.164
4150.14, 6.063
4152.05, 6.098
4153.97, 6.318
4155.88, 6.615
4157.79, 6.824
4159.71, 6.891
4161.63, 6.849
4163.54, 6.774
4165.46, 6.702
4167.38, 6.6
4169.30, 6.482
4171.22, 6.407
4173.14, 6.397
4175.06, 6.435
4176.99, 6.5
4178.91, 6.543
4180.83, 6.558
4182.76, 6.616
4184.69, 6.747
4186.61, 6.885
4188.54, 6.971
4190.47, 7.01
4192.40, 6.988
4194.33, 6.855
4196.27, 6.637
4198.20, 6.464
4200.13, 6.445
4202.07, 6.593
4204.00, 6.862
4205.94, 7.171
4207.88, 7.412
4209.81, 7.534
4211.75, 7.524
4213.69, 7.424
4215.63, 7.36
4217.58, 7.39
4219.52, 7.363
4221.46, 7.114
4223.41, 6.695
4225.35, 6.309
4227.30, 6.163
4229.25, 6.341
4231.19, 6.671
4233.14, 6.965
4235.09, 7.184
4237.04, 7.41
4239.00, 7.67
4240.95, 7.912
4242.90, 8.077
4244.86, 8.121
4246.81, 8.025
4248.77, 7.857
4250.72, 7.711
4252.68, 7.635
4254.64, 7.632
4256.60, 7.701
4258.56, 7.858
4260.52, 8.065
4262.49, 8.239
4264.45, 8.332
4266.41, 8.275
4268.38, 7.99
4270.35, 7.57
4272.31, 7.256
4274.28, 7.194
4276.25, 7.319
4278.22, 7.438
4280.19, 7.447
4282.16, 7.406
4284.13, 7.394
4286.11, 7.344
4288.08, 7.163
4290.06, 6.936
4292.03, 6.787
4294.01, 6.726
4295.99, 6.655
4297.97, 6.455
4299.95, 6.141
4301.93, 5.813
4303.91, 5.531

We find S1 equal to 0.13 mag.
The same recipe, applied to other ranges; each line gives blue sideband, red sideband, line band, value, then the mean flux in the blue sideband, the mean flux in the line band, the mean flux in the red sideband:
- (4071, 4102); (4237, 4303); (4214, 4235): 0.08 mag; 7.29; 6.87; 7.45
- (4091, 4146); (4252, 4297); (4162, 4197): 0.09 mag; 7.06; 6.68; 7.49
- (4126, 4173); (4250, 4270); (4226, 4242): 0.09 mag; 6.68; 7.03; 7.93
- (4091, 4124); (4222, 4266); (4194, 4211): 0.07 mag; 7.16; 6.9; 7.49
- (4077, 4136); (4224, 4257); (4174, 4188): 0.10 mag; 7.19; 6.62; 7.36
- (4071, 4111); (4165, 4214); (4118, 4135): 0.02 mag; 7.24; 6.94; 6.79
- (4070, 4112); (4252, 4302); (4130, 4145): 0.05 mag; 7.24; 6.95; 7.36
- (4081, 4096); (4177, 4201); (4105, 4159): 0.06 mag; 7.68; 6.87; 6.72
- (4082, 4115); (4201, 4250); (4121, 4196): 0.09 mag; 7.35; 6.71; 7.25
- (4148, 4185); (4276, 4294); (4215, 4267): -0.08 mag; 6.53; 7.48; 7.22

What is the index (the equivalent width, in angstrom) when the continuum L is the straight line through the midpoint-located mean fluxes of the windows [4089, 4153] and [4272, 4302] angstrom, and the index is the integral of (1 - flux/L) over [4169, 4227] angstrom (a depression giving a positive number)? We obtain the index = 1.1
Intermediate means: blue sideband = 6.99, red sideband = 6.99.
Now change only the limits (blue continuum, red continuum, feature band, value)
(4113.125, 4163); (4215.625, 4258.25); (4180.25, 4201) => 1.0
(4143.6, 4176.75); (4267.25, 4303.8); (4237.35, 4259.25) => -3.1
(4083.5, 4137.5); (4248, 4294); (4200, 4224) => 0.8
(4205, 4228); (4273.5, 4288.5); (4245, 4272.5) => -2.3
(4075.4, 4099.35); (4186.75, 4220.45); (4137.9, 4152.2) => 1.4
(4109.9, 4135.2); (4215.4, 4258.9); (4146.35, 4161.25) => 1.5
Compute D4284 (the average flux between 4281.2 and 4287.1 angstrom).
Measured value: 7.38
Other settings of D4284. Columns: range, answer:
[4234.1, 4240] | 7.42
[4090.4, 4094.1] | 7.78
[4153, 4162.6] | 6.7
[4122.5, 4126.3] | 6.94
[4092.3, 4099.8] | 7.2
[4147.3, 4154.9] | 6.16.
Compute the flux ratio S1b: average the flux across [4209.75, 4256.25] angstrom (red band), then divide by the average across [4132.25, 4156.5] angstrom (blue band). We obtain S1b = 1.11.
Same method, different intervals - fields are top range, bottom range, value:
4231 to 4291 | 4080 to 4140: 1.06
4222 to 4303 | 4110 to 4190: 1.08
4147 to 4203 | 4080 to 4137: 0.92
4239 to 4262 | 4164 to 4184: 1.21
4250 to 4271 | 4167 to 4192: 1.19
